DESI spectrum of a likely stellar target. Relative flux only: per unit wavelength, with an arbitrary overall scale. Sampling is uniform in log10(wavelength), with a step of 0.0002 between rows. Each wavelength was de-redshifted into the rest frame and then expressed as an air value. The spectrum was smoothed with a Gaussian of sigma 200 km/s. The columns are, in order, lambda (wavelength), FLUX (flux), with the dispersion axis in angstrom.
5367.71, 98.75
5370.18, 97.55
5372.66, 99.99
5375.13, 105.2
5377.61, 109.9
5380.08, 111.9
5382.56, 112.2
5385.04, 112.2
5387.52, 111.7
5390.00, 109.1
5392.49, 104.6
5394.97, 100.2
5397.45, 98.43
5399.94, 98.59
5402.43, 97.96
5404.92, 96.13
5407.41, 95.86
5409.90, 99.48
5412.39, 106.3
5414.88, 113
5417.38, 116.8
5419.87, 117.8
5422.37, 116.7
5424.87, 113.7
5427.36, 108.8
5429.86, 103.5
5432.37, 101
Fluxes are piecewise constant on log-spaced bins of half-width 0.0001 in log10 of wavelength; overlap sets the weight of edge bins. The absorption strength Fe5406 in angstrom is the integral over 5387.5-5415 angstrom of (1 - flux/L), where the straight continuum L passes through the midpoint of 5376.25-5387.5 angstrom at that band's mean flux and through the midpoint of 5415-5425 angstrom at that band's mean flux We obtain 2.9 angstrom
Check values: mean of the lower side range 112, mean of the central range 102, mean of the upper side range 116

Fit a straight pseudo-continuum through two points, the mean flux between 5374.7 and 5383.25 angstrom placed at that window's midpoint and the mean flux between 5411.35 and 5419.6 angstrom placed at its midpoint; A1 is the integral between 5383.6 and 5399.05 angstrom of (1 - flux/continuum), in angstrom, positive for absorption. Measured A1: 0.7 angstrom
